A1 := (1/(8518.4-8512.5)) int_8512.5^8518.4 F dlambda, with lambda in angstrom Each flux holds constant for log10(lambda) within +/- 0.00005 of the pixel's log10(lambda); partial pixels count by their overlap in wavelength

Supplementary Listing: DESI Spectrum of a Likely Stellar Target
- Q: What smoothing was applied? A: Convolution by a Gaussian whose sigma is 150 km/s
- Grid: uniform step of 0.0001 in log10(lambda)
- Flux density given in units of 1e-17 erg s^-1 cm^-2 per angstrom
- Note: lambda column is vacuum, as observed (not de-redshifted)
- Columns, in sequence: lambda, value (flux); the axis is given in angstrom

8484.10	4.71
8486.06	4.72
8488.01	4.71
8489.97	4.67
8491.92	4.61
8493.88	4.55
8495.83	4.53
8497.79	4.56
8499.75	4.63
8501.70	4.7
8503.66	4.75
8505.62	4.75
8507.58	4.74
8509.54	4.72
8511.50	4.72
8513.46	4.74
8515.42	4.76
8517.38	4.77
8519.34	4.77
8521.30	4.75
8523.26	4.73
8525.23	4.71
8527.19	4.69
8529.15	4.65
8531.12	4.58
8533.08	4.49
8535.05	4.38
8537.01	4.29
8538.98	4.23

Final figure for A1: 4.76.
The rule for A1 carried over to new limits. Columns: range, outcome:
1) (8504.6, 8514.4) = 4.73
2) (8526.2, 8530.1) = 4.68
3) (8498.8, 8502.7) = 4.67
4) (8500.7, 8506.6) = 4.74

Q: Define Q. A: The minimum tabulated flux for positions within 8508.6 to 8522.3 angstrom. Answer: 4.72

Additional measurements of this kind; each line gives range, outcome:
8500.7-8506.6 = 4.7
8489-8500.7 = 4.53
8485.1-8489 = 4.71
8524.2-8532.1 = 4.58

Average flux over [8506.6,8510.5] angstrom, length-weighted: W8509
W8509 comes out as 4.73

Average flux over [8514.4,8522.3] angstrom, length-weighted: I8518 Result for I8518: 4.77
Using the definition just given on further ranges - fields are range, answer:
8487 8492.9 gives 4.67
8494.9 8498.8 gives 4.54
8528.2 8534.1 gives 4.57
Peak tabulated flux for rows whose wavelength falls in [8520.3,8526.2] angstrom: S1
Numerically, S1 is 4.75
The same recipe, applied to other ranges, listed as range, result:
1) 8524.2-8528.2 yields 4.71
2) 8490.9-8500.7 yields 4.63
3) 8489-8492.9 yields 4.67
